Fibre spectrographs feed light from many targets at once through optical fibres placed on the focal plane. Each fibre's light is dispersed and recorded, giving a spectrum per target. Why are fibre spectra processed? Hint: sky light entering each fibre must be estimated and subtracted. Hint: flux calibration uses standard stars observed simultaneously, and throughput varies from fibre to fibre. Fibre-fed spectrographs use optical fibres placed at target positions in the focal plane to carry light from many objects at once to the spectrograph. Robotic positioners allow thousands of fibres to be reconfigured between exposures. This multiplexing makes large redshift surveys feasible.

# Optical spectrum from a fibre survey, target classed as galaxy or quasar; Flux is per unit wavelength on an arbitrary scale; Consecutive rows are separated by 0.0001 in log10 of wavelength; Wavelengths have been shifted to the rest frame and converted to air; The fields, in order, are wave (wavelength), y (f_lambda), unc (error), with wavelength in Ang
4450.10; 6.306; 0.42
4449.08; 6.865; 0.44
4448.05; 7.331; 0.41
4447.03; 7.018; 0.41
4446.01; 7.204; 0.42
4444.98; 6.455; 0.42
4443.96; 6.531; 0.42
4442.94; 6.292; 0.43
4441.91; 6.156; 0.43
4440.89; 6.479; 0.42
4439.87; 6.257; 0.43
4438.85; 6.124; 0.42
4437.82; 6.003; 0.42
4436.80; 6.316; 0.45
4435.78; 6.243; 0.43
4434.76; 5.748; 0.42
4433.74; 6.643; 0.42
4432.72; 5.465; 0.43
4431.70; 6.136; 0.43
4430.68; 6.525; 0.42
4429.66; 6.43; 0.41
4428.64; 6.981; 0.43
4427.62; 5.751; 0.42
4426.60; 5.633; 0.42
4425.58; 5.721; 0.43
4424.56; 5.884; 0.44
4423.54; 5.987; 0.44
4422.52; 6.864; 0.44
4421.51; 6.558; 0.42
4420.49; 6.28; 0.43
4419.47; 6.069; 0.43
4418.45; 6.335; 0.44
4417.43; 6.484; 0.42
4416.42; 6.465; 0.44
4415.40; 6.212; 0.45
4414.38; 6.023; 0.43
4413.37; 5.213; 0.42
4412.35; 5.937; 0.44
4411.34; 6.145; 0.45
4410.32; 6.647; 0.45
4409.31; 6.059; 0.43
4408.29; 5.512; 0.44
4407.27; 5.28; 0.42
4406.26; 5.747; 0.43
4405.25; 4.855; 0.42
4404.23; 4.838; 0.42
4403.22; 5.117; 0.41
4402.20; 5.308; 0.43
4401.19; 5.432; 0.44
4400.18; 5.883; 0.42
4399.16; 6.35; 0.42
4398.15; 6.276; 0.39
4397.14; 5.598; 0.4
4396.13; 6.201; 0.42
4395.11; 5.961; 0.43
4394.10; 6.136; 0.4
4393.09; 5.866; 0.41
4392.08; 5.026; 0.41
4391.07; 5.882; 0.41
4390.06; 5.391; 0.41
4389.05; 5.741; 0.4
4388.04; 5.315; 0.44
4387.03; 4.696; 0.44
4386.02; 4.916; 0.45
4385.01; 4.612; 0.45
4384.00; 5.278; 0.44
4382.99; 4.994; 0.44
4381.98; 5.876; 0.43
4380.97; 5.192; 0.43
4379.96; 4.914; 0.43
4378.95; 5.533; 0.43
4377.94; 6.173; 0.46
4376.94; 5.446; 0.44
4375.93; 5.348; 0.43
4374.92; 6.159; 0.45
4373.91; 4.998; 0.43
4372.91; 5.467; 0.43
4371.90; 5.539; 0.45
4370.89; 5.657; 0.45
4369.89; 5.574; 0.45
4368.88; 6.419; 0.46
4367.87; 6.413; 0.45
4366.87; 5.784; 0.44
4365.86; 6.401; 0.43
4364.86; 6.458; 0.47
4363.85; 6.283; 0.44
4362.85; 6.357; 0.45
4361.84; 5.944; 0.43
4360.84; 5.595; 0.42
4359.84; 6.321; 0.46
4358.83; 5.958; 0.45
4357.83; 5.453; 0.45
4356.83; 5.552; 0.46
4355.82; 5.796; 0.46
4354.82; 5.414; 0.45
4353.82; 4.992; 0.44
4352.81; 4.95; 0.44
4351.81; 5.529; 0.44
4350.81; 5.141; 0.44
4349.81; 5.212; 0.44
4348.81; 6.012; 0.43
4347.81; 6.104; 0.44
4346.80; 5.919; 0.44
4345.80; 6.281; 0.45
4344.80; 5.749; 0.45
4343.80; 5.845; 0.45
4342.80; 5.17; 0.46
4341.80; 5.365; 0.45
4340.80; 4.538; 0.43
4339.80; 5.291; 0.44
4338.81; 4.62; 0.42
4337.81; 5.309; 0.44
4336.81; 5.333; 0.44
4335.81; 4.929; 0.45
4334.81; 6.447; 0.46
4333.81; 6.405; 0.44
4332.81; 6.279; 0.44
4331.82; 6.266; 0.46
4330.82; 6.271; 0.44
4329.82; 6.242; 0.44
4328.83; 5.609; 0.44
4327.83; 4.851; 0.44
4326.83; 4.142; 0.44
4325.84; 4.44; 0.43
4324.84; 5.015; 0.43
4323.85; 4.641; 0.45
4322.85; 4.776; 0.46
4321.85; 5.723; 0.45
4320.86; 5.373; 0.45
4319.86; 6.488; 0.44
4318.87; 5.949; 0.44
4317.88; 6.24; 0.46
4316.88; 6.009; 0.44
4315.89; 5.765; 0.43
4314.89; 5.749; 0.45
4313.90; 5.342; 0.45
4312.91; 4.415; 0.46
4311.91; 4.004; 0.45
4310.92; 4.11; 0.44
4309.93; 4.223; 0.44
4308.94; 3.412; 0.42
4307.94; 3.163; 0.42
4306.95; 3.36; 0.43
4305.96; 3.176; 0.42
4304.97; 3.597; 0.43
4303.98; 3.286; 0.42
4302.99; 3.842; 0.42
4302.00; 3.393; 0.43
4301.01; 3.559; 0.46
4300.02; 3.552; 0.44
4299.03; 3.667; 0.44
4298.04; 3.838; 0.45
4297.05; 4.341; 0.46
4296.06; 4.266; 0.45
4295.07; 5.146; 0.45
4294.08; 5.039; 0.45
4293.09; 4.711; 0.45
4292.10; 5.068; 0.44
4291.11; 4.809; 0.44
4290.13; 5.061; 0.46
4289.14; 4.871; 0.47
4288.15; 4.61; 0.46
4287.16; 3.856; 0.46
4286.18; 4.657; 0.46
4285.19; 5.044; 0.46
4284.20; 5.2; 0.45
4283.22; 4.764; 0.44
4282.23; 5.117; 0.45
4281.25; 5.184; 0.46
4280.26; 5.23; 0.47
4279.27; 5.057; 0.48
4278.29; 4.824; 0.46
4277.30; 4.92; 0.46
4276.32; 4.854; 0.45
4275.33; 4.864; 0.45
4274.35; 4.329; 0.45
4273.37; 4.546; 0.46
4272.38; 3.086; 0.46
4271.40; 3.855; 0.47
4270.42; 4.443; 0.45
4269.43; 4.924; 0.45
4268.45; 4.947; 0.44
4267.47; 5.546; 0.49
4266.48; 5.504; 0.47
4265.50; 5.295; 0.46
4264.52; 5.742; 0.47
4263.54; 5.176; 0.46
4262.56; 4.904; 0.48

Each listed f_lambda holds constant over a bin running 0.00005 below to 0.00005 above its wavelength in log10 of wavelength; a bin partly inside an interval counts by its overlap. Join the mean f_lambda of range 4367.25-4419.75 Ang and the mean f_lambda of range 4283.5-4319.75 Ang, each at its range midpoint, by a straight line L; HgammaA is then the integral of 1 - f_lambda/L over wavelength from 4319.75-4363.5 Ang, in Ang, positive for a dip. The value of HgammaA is -4.7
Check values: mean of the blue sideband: 4.48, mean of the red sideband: 5.66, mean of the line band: 5.53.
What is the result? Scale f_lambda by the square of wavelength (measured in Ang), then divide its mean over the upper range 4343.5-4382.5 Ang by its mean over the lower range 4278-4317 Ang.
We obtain 1.3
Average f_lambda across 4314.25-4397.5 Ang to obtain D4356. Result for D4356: 5.6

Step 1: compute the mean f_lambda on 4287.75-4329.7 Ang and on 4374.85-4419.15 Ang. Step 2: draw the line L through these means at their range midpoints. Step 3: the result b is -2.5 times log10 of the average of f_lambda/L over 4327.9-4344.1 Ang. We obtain -0.14 mag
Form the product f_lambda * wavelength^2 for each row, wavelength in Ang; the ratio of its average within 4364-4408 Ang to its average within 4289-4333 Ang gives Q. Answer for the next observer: 1.22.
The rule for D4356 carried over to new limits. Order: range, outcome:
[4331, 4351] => 5.63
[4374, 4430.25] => 5.75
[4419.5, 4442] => 6.19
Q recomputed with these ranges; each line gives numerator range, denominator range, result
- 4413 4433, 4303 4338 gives 1.29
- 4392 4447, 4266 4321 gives 1.39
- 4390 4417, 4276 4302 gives 1.31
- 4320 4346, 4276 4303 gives 1.20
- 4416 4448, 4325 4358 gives 1.20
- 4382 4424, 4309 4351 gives 1.10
